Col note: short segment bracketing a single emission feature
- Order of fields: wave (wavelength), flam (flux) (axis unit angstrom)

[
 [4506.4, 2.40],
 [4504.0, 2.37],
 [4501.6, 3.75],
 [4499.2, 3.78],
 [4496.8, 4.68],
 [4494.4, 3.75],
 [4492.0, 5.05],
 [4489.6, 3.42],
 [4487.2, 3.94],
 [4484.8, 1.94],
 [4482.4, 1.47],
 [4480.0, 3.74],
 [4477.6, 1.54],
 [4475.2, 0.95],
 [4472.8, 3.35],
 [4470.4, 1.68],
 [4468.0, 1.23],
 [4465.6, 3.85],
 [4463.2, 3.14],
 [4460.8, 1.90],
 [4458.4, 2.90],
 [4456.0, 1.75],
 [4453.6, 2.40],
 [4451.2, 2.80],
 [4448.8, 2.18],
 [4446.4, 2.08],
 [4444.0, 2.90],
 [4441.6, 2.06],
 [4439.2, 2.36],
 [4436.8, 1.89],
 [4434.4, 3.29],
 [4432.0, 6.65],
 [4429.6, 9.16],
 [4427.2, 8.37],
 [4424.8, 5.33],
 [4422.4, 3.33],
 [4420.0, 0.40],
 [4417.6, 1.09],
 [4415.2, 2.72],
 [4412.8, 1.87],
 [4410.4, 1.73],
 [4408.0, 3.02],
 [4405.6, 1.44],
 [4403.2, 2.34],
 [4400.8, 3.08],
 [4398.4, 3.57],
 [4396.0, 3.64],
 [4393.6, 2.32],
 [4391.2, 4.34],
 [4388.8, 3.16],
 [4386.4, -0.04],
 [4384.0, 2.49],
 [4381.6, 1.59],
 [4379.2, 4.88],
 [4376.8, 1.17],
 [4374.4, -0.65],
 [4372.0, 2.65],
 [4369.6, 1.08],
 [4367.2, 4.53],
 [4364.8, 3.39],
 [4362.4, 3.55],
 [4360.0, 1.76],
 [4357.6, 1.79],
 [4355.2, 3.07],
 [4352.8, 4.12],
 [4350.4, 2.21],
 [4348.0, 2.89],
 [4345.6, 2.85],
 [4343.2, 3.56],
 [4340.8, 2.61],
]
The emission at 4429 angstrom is [O II] 3727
